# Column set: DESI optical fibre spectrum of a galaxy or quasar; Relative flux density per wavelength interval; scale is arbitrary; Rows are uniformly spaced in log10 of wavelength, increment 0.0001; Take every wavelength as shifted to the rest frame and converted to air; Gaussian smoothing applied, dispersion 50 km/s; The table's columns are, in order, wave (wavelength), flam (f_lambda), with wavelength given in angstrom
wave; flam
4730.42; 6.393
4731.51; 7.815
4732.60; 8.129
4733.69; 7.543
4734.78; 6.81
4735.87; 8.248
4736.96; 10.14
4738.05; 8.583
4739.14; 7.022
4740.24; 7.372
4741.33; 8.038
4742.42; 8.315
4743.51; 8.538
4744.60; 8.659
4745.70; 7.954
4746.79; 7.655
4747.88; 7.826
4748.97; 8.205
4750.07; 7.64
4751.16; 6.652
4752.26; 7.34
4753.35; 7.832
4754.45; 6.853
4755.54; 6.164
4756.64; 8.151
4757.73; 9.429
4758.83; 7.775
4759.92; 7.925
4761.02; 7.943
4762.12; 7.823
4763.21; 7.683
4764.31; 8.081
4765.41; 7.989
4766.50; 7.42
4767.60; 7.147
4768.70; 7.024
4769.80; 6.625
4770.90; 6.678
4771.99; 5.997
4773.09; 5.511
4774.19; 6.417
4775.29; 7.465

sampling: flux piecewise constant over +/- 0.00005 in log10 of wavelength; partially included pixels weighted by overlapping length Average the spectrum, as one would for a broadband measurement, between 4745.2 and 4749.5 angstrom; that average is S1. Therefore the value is 7.93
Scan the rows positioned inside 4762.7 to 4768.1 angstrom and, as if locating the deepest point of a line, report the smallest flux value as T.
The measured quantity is 7.147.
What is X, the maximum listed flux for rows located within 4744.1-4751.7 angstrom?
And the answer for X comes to 8.659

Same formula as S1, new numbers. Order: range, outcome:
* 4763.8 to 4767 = 7.84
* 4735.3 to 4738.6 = 8.98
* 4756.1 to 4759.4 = 8.47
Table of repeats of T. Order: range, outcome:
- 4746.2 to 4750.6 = 7.64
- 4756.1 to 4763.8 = 7.683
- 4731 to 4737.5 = 6.81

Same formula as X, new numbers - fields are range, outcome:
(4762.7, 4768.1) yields 8.081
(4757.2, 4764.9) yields 9.429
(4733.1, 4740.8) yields 10.14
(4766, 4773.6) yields 7.42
